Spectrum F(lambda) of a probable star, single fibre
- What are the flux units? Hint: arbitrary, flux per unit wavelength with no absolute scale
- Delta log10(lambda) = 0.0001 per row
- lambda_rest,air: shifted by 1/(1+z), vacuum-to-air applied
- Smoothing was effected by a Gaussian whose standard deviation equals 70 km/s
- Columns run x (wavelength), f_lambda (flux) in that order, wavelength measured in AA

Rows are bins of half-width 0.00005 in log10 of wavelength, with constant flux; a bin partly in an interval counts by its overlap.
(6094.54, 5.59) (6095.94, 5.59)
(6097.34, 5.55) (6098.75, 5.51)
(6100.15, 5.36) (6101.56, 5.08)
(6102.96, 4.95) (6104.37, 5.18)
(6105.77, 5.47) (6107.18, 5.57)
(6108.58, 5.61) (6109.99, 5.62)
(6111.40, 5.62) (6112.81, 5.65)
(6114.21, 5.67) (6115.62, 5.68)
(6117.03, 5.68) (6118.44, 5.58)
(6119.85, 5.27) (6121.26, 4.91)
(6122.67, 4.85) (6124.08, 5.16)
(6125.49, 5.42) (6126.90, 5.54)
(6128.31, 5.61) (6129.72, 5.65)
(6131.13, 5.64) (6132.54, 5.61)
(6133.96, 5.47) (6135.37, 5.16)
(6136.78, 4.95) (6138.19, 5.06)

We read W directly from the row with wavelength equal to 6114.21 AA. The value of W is 5.67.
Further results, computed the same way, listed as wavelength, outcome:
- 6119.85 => 5.27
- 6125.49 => 5.42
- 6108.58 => 5.61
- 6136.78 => 4.95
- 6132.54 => 5.61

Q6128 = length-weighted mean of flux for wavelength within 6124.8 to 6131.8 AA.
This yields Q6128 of 5.58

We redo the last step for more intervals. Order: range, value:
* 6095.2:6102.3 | 5.42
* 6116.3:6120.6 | 5.5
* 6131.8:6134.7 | 5.53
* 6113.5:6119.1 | 5.66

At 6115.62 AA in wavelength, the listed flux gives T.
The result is 5.68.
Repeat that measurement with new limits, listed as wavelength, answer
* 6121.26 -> 4.91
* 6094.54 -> 5.59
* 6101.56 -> 5.08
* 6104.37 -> 5.18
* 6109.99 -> 5.62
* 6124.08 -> 5.16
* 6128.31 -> 5.61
